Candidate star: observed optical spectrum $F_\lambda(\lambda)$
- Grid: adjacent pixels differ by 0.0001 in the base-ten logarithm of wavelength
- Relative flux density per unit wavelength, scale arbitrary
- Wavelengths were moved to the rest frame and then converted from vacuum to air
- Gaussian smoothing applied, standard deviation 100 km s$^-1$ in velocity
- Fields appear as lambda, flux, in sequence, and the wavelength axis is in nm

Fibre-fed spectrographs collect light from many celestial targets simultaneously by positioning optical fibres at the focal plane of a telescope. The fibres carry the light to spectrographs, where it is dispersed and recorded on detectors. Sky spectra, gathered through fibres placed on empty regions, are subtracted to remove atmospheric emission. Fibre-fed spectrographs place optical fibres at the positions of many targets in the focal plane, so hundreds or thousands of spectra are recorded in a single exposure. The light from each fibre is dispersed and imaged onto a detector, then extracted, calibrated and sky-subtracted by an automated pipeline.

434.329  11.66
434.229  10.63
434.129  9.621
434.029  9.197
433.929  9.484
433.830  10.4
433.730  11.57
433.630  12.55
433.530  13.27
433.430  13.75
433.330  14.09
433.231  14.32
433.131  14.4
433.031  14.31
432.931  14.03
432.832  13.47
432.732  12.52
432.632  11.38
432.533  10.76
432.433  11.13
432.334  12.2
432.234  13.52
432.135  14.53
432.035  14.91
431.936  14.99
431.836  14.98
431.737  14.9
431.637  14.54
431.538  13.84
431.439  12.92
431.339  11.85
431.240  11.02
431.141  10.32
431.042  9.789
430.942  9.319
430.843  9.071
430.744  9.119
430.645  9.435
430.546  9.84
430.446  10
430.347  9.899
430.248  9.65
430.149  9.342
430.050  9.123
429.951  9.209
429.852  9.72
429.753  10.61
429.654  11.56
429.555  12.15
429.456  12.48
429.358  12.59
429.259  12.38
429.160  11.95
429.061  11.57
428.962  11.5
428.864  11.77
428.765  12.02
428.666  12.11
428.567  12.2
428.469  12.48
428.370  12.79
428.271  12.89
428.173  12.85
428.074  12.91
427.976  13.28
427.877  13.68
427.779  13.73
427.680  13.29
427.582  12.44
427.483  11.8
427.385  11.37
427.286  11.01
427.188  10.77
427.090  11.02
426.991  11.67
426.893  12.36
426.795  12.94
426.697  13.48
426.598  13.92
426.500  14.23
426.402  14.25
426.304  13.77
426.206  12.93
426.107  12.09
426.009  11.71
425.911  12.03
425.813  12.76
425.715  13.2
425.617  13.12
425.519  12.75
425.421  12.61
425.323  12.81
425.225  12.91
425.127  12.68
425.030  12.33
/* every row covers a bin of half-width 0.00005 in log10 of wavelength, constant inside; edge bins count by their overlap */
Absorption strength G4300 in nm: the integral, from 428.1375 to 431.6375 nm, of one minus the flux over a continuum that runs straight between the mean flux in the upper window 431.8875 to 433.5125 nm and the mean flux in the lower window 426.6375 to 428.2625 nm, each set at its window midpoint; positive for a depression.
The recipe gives 0.46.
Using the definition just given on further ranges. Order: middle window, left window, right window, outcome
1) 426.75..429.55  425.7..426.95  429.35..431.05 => -0.16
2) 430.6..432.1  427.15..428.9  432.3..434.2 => 0.02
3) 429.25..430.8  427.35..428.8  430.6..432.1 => 0.25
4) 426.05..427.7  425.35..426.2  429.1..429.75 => -0.02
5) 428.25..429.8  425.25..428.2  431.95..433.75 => 0.10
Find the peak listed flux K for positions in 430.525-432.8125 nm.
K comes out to 14.99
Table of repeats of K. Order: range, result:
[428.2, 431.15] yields 12.89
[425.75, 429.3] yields 14.25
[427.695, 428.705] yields 13.73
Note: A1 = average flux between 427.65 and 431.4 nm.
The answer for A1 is 11.3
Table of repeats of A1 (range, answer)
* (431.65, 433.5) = 13.6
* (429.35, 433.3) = 11.9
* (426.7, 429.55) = 12.3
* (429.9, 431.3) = 9.67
